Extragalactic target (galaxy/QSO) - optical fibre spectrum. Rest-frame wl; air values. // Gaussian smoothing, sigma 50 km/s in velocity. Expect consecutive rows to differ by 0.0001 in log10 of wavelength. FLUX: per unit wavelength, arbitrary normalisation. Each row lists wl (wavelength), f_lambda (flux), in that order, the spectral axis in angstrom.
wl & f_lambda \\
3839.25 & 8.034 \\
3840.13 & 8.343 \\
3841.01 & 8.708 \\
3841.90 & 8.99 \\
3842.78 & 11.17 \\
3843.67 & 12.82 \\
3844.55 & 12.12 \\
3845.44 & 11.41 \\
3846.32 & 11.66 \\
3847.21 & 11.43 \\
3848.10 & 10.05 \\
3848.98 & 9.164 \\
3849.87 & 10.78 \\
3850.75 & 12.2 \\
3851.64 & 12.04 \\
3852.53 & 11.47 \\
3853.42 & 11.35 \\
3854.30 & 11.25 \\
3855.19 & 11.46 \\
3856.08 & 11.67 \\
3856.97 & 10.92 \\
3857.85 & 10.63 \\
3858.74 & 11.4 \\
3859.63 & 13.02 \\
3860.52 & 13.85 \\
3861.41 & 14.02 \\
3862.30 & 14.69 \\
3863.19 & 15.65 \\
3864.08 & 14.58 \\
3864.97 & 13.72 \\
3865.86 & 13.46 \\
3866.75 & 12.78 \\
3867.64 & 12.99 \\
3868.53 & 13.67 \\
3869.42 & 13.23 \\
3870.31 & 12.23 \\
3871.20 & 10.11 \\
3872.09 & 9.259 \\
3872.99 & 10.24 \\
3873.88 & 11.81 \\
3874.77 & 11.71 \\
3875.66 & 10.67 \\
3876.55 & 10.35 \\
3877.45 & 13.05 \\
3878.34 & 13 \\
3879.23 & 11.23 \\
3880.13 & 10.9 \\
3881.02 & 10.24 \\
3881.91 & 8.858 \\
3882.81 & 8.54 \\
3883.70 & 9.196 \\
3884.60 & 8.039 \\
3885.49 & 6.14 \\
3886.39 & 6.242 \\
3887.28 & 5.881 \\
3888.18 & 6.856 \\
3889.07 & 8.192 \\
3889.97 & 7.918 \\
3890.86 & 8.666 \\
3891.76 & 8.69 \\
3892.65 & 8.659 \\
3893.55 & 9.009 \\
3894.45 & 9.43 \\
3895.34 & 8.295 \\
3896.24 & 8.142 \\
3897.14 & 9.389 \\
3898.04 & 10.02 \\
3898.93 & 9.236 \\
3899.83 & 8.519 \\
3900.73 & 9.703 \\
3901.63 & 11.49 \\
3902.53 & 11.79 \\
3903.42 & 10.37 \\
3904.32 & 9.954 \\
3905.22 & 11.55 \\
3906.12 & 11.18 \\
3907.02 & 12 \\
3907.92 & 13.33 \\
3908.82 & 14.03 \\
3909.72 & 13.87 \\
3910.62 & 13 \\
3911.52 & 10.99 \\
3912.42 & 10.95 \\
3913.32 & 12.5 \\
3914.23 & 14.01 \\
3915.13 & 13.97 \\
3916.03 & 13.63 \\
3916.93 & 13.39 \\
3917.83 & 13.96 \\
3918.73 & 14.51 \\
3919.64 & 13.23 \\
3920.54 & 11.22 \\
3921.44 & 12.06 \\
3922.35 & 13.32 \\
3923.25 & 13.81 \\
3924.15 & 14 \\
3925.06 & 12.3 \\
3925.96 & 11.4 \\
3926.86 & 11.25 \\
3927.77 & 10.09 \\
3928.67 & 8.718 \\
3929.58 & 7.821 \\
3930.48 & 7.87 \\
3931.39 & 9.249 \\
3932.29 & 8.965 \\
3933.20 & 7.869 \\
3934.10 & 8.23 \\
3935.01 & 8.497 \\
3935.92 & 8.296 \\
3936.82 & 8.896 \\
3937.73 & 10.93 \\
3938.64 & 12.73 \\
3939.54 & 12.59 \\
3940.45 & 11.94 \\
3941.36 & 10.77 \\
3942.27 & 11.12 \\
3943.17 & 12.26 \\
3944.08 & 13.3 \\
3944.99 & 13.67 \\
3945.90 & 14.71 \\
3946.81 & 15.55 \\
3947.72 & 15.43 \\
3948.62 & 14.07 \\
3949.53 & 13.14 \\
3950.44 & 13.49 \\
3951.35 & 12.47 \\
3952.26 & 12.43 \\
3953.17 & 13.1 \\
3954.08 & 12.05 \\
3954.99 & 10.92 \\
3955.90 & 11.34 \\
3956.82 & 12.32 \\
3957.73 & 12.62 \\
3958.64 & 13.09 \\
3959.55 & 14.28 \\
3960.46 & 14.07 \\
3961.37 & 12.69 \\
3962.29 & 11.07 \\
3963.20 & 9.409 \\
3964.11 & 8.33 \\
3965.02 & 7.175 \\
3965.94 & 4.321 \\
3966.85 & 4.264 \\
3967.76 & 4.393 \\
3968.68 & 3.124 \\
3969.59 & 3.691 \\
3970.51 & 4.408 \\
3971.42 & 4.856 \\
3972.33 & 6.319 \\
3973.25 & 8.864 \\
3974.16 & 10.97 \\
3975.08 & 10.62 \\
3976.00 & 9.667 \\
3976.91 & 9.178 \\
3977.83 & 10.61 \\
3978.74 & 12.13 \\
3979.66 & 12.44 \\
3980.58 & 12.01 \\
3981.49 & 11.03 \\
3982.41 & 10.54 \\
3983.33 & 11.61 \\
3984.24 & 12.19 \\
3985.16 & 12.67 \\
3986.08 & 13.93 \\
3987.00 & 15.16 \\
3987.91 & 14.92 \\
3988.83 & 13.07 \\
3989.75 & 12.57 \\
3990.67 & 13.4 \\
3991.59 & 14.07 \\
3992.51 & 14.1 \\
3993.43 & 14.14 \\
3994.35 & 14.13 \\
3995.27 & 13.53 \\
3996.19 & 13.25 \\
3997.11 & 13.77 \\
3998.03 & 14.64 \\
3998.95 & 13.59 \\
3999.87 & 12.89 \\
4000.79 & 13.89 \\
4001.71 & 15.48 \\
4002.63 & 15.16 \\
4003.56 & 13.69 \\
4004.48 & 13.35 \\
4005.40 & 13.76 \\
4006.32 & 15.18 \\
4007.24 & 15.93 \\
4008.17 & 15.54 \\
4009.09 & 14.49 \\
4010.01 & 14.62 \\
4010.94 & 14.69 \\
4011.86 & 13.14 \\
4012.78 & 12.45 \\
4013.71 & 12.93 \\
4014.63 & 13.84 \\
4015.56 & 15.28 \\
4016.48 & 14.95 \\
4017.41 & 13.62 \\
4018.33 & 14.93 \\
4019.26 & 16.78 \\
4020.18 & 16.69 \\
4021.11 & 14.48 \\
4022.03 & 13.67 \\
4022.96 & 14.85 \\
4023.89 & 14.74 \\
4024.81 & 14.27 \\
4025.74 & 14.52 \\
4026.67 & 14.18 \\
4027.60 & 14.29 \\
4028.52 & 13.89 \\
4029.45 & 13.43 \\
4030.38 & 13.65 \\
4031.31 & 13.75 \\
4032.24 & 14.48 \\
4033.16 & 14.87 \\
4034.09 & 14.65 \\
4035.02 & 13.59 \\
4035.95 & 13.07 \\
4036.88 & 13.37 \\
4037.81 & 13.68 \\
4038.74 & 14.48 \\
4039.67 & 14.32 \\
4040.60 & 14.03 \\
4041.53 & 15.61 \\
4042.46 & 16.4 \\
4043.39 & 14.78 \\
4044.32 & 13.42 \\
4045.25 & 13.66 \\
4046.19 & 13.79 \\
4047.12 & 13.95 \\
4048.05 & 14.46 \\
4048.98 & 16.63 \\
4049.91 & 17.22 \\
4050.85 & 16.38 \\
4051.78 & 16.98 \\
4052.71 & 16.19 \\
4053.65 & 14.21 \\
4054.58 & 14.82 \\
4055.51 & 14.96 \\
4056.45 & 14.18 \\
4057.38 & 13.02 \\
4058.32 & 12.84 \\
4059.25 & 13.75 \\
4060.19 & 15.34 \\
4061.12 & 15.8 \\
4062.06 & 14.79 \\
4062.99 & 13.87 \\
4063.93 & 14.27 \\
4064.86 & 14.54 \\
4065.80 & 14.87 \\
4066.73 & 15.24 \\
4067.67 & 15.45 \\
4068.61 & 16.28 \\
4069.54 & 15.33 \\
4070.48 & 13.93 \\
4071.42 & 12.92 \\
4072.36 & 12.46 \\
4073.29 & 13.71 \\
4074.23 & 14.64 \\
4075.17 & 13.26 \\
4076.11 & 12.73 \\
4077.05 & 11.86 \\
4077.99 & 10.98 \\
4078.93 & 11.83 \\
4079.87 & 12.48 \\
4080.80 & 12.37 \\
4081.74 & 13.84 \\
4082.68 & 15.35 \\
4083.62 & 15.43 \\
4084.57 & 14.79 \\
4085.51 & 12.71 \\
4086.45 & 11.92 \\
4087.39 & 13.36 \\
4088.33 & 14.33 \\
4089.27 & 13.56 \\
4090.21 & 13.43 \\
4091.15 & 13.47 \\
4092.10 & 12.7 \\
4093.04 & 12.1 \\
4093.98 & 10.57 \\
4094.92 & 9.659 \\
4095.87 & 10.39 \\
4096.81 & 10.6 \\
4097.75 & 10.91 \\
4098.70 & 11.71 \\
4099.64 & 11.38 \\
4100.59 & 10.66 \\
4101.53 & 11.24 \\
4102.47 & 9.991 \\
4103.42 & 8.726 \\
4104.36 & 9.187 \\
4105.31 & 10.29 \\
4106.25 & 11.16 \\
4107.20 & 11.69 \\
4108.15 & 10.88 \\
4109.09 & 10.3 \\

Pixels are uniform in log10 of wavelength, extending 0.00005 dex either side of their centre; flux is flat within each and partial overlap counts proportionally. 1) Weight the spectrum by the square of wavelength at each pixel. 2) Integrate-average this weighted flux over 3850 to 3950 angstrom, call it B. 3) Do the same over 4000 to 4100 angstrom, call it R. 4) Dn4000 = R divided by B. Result 1.3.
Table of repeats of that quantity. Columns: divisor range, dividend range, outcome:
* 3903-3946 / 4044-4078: 1.33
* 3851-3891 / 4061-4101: 1.32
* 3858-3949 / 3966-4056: 1.24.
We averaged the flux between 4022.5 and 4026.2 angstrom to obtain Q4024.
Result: 14.6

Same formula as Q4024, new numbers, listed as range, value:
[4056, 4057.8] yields 13.6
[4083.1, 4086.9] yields 13.7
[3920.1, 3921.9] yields 11.6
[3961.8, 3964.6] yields 9.6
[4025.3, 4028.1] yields 14.3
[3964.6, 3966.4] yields 5.7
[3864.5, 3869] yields 13.3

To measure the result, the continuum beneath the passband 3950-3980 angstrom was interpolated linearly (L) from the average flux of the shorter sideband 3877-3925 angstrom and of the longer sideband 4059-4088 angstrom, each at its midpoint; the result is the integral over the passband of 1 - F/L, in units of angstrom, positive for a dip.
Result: 5.5 angstrom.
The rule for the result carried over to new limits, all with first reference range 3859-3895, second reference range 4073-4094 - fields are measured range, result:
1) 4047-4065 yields -3.0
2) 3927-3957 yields 0.5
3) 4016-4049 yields -4.9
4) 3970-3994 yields 1.3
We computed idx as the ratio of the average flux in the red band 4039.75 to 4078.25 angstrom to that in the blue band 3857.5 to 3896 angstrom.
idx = 1.4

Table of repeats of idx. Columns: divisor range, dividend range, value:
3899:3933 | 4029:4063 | 1.25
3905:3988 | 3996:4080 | 1.28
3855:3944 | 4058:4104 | 1.18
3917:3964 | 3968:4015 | 1.04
